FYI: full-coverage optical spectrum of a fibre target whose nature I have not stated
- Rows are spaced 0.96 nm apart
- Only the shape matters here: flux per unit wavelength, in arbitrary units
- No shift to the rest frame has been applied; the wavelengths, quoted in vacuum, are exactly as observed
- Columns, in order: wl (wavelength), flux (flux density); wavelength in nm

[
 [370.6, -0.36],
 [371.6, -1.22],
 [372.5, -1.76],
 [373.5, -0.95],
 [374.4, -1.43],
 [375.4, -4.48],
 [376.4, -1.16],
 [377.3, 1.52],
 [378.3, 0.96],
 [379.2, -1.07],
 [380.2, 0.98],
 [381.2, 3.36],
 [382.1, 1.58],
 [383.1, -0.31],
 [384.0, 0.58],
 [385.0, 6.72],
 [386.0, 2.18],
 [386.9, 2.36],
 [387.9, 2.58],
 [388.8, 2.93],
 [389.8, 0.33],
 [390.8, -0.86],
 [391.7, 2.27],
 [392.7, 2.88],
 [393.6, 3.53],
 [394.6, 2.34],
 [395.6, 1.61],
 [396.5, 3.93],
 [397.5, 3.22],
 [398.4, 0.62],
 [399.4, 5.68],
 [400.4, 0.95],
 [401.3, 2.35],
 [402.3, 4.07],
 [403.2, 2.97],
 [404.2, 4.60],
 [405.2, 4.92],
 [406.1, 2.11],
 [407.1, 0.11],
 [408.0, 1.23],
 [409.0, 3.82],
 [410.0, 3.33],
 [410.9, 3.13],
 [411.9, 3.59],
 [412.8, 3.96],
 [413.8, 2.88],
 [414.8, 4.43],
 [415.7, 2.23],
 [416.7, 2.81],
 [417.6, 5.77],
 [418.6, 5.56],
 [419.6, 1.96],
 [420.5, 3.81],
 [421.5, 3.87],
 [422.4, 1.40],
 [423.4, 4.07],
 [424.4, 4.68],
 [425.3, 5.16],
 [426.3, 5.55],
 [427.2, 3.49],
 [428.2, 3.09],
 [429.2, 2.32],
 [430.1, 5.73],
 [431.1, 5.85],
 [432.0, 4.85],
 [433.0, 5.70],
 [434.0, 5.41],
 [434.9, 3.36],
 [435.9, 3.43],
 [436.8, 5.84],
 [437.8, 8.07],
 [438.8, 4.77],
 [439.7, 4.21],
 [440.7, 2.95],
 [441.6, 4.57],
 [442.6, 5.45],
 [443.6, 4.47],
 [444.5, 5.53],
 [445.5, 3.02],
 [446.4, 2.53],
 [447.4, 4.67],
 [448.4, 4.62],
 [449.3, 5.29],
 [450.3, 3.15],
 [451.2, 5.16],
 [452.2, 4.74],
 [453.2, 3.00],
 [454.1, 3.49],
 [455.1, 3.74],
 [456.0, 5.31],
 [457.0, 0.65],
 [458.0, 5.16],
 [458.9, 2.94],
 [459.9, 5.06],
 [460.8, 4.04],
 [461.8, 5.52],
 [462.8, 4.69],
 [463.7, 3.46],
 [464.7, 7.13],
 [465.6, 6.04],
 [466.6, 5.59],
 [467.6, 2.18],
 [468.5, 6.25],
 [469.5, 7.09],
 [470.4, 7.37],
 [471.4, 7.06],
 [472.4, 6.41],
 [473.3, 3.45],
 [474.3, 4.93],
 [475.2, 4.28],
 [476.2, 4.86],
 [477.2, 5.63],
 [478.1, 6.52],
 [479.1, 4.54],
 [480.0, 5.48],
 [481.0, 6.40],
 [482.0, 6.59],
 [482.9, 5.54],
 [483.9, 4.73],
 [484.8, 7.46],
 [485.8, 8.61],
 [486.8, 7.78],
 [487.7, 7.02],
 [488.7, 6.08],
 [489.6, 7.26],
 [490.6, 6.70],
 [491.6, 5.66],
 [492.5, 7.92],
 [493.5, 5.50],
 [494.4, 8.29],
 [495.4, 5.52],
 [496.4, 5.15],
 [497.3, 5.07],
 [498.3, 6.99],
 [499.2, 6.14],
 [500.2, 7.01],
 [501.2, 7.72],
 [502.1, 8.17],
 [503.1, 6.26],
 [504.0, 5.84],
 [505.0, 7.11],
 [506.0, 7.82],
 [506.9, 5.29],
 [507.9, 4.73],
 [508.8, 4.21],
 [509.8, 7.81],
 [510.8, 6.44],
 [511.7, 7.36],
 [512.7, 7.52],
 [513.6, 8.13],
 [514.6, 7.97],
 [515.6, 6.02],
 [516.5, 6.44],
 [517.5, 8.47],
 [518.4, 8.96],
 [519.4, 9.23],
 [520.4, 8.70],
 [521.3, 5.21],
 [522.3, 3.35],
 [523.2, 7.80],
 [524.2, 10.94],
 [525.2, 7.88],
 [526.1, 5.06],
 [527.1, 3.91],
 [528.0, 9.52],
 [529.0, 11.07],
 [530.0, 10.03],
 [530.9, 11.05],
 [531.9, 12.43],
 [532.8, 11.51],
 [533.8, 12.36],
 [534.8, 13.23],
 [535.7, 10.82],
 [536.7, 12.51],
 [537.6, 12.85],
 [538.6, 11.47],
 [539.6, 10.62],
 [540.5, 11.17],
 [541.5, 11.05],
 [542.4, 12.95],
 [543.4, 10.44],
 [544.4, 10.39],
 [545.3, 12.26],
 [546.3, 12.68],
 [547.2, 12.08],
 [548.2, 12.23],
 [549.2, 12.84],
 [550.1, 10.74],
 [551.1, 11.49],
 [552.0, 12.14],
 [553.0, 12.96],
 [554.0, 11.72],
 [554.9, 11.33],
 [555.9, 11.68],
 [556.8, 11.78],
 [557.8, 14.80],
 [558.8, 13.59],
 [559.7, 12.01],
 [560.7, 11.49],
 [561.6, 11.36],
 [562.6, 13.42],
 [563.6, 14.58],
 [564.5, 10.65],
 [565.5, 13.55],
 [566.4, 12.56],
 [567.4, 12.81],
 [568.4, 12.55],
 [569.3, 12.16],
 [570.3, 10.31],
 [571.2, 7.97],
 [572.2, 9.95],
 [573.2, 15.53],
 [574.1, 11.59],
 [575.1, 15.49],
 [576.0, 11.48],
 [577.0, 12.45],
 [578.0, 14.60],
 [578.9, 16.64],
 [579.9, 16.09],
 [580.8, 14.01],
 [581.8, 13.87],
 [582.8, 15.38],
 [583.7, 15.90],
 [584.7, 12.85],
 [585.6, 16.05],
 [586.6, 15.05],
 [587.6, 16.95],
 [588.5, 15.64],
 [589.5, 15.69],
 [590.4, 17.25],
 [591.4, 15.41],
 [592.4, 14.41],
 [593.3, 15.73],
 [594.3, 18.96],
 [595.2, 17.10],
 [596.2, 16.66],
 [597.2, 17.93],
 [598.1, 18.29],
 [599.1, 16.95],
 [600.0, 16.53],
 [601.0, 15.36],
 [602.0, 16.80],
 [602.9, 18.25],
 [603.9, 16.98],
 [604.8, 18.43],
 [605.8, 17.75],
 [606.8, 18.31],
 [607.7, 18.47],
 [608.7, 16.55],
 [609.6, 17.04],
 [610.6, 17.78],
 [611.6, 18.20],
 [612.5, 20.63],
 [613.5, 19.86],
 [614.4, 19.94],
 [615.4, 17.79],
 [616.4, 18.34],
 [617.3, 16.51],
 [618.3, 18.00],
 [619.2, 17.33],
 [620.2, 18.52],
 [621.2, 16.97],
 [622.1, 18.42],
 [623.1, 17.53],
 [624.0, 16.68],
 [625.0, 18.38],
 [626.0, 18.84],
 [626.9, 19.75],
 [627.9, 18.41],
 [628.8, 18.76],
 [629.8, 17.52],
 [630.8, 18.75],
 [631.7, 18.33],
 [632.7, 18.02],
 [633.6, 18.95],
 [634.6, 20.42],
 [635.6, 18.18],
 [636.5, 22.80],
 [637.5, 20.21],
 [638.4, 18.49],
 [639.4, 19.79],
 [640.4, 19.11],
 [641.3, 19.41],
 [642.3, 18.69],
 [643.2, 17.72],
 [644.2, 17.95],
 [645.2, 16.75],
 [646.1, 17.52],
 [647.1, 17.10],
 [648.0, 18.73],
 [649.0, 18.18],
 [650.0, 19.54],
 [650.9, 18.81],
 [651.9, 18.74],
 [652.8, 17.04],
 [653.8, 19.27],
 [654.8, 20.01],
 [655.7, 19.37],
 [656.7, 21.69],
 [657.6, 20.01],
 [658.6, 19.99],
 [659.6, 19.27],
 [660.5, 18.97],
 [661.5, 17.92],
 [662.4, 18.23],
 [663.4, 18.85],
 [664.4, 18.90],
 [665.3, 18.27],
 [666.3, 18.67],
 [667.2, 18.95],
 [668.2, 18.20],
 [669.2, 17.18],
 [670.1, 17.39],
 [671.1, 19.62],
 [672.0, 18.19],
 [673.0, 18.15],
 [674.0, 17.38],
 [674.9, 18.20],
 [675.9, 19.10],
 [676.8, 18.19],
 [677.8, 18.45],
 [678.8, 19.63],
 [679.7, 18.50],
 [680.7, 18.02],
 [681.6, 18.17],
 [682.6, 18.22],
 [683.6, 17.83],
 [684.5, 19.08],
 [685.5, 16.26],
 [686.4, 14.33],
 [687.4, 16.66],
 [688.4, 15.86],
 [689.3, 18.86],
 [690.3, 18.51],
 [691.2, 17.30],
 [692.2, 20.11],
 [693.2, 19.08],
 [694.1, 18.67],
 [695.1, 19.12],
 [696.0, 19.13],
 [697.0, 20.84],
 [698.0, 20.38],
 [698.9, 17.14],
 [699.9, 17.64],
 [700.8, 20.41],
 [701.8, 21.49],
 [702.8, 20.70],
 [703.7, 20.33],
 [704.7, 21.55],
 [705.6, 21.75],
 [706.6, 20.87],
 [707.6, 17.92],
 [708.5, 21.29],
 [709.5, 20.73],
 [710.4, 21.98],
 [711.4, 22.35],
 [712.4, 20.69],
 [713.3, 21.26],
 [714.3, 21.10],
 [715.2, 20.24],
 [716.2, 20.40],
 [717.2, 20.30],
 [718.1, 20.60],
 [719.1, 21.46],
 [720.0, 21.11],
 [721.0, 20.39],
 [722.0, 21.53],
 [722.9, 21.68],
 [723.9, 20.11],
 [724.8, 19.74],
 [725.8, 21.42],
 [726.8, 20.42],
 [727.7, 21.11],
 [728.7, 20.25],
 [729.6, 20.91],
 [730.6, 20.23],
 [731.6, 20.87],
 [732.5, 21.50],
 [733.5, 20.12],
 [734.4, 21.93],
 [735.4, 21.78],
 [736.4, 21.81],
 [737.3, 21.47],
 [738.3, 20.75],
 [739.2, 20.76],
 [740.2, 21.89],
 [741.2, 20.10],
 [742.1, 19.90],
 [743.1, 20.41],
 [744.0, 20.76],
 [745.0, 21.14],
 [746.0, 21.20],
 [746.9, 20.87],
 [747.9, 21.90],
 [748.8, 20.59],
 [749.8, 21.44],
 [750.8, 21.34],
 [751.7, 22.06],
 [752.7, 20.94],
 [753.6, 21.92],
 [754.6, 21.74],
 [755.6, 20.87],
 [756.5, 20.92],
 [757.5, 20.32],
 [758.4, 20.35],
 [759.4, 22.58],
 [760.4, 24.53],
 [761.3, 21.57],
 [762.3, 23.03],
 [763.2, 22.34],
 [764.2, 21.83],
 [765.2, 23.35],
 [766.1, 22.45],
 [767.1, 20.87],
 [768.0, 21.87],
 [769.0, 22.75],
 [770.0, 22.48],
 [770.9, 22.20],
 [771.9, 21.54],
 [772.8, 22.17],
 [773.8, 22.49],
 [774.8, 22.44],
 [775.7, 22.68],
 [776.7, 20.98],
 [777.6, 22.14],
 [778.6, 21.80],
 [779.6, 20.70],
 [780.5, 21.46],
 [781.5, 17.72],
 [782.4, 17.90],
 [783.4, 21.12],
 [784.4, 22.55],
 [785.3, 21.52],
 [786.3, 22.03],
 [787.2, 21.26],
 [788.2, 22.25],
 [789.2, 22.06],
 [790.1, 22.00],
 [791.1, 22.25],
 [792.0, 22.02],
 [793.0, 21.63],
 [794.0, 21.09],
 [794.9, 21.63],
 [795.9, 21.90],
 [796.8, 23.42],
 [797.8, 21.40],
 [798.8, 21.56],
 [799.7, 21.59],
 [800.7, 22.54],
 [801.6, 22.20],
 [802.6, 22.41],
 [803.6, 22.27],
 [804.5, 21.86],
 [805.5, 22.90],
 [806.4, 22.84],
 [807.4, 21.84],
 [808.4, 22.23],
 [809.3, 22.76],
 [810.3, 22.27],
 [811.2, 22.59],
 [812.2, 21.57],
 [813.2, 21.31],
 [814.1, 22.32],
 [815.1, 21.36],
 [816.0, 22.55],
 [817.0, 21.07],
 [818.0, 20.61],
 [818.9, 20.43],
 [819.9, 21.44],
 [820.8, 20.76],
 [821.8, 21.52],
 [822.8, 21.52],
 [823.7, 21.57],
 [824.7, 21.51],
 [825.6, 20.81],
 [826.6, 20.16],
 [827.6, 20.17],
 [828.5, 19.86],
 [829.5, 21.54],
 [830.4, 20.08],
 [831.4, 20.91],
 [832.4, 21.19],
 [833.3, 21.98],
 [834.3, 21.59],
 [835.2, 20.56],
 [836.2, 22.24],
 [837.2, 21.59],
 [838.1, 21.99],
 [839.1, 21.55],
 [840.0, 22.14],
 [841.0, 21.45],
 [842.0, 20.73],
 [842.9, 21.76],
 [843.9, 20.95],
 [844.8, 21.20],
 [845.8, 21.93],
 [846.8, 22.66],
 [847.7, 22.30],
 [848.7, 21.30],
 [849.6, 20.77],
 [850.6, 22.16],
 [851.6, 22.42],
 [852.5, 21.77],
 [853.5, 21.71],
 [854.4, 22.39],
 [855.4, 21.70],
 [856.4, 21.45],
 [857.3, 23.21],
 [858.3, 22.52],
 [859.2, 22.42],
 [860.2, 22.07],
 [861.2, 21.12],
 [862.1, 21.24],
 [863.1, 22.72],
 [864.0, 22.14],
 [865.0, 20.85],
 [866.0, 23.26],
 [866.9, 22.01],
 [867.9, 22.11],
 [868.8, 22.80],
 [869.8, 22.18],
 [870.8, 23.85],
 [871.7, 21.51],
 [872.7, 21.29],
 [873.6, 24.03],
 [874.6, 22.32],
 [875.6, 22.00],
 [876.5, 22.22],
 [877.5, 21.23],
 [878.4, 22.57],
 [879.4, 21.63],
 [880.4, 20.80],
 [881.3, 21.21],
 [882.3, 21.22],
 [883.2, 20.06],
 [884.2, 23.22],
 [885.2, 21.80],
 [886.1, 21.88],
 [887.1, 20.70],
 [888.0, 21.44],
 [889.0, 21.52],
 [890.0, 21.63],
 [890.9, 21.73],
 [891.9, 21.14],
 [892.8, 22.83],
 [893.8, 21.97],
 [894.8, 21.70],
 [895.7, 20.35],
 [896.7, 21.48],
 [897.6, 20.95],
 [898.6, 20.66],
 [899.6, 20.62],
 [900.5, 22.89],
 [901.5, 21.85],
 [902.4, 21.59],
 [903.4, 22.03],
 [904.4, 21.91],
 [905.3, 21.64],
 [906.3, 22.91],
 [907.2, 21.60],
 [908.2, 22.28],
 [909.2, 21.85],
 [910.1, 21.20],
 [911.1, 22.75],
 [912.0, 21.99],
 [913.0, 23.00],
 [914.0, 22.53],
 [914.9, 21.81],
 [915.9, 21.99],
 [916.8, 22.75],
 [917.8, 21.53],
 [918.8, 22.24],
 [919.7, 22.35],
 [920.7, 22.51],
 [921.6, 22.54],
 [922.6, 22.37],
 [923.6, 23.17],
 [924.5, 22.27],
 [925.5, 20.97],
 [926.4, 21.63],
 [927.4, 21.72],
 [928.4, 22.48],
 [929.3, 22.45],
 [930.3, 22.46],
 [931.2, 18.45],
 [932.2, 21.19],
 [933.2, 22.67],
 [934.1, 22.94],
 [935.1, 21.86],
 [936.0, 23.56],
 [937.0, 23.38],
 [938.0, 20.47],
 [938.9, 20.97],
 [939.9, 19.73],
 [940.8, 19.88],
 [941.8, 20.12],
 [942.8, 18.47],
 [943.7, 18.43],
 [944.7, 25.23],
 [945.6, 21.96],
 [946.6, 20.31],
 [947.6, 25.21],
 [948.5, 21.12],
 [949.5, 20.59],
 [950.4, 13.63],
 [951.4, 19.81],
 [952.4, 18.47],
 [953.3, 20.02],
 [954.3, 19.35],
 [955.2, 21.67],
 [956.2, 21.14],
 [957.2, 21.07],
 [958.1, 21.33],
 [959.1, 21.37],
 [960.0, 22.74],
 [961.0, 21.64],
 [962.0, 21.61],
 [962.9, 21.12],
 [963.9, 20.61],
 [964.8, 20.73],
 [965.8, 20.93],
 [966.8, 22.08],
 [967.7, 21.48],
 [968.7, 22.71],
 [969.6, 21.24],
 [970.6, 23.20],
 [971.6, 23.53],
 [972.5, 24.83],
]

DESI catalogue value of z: 0.33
